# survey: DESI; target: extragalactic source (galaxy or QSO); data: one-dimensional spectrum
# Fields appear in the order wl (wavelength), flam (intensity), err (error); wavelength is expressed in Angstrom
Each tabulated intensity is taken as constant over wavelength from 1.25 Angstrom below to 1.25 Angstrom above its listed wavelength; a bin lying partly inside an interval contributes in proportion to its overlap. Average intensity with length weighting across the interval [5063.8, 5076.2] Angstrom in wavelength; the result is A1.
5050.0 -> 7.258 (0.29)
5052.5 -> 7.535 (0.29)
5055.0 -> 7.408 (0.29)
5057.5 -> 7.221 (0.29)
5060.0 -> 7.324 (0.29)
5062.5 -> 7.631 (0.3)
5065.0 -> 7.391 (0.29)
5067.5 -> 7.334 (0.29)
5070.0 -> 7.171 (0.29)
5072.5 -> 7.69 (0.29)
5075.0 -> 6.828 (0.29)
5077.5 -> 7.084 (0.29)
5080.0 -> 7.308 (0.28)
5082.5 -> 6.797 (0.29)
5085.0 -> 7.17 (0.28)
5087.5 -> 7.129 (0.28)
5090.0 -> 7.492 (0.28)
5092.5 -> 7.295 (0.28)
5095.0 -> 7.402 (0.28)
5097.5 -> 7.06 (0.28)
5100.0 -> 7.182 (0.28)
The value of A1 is 7.28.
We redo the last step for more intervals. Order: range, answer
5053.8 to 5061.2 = 7.32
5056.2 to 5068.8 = 7.38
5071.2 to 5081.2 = 7.23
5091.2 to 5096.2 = 7.35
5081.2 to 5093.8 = 7.18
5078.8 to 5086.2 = 7.09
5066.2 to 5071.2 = 7.25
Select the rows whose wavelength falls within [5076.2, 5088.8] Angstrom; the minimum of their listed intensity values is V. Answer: 6.797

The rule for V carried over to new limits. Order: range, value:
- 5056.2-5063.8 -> 7.221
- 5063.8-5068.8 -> 7.334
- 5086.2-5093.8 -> 7.129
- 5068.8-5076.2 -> 6.828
